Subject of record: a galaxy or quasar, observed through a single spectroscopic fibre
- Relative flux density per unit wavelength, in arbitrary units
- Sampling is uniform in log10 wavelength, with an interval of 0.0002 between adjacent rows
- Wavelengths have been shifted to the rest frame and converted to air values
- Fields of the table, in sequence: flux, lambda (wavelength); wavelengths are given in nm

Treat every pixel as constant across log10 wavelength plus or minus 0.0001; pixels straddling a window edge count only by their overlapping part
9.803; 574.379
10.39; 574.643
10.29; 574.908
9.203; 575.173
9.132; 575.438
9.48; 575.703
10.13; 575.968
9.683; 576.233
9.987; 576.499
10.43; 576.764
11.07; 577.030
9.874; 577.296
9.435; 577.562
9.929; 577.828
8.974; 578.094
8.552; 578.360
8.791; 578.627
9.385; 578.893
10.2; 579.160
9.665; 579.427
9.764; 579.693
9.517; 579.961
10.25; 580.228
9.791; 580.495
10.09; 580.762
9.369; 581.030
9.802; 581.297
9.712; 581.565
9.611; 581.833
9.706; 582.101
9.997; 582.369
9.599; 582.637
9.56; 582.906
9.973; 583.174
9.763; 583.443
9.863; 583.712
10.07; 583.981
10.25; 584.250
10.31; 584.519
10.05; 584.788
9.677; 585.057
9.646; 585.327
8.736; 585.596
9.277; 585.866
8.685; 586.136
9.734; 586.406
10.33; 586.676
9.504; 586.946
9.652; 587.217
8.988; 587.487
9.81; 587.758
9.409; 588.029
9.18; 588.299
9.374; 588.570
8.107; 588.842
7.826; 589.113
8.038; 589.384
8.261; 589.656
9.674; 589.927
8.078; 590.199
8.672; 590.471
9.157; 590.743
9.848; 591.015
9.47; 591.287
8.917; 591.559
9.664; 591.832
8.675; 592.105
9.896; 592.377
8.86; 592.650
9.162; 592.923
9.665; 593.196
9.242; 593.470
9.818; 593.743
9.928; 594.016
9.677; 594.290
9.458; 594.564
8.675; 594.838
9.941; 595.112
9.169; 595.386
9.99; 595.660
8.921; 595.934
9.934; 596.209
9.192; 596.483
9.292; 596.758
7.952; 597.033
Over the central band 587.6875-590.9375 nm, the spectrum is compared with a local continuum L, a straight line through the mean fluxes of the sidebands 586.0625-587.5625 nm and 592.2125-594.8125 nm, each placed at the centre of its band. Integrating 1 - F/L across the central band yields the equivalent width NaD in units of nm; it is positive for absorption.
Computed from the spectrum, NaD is 0.24 nm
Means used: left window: 9.54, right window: 9.48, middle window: 8.8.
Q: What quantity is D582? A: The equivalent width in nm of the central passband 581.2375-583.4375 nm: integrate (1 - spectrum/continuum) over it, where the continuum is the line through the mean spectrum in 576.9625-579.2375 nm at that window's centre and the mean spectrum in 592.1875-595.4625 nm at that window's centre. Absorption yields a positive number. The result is -0.06 nm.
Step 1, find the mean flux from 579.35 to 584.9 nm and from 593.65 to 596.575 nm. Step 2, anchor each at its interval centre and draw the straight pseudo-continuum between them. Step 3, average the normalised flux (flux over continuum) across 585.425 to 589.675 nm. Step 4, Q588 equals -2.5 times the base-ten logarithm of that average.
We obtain 0.07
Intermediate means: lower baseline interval 9.85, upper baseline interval 9.52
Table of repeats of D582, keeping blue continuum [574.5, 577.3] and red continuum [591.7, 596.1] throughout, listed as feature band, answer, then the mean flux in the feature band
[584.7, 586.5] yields 0.06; 9.38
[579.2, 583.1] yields 0.02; 9.76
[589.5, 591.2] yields 0.10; 8.95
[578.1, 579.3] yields 0.08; 9.2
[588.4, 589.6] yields 0.15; 8.35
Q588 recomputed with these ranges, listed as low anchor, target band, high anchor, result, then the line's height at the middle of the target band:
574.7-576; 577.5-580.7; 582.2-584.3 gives 0.02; 9.75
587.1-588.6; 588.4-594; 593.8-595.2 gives 0.05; 9.47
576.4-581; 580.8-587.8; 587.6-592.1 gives -0.04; 9.35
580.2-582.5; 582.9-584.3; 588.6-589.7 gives -0.07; 9.32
